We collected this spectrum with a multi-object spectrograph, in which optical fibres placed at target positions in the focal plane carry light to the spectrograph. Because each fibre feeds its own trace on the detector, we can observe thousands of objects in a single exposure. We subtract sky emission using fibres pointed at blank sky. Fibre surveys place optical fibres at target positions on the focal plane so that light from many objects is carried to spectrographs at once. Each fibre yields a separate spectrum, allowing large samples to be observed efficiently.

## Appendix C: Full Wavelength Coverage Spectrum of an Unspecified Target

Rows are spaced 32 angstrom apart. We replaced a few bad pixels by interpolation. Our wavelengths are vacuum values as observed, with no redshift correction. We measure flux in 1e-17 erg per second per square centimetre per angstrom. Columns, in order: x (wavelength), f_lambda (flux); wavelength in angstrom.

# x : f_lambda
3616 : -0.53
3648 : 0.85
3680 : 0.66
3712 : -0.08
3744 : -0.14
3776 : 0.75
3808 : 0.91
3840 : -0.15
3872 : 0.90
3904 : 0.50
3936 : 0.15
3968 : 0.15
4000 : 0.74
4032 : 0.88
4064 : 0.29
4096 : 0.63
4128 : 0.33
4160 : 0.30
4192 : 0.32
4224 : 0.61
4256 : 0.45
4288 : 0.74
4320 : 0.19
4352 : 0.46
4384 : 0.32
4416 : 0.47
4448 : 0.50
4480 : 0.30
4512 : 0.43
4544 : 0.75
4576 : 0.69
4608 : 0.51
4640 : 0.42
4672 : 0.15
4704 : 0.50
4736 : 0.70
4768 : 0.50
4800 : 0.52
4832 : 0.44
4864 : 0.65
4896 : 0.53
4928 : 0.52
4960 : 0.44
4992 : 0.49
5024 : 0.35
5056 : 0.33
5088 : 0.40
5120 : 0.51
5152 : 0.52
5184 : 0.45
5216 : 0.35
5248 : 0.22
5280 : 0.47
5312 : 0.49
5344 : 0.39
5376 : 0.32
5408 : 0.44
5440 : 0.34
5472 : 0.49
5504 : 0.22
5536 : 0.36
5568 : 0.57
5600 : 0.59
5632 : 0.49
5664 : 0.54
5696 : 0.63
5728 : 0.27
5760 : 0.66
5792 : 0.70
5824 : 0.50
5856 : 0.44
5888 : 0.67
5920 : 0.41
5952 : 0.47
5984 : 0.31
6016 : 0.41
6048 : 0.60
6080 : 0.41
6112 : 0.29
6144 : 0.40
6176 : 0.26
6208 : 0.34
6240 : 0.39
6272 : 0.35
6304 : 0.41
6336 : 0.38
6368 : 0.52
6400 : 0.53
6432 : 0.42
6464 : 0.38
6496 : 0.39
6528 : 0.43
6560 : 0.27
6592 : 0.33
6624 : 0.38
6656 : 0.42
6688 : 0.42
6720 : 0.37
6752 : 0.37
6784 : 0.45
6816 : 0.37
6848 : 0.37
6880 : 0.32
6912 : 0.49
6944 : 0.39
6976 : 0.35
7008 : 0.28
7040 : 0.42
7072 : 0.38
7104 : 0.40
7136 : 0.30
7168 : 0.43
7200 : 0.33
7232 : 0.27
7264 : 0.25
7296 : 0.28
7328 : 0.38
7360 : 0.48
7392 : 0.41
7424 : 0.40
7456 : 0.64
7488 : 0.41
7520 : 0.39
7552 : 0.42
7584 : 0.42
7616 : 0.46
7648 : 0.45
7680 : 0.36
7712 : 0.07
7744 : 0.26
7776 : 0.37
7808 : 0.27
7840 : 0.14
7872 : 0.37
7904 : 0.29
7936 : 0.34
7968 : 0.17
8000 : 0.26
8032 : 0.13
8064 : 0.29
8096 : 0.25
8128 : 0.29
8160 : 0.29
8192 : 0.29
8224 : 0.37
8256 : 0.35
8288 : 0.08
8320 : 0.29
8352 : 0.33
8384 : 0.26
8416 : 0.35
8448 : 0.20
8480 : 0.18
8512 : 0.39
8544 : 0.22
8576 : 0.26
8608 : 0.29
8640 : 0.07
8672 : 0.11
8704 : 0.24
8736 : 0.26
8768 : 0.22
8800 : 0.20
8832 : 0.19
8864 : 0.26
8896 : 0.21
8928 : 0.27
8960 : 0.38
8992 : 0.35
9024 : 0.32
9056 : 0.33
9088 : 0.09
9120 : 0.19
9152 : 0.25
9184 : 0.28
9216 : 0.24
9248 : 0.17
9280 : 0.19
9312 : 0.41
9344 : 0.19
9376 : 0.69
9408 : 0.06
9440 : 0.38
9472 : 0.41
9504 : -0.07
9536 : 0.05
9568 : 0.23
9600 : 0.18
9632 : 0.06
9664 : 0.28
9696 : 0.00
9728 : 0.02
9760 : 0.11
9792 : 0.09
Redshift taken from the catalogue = 0.137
